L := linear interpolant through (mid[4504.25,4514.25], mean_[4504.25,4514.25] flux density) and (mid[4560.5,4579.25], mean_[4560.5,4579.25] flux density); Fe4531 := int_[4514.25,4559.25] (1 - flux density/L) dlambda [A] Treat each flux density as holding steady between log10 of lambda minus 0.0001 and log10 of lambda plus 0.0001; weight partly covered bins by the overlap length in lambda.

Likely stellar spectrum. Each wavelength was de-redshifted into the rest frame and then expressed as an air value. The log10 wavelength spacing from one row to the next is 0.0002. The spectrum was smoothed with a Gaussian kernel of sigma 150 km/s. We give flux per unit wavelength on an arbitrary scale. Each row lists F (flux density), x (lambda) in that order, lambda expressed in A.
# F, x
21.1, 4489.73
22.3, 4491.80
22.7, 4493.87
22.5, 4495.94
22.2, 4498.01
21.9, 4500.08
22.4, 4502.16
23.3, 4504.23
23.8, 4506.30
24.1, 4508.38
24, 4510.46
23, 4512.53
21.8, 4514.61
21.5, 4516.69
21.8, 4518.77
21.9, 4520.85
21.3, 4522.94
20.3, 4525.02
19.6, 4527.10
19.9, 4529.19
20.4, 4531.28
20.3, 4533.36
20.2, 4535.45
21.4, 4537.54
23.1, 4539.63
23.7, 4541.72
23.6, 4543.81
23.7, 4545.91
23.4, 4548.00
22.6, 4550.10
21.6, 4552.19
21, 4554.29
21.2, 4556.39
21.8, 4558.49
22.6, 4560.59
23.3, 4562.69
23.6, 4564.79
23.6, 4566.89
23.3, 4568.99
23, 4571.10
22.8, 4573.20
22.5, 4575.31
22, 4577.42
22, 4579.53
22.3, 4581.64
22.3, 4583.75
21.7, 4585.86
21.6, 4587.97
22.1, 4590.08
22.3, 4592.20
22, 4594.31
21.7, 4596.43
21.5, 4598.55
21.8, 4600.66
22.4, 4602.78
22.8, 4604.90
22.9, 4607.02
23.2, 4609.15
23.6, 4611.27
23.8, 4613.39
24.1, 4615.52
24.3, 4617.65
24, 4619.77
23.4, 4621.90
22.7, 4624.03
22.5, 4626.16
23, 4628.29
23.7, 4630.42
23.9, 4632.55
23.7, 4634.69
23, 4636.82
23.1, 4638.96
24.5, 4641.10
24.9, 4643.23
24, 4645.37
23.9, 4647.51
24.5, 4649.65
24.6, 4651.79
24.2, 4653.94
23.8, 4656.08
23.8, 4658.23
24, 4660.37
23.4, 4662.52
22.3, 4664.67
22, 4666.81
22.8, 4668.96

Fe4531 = 3.2 A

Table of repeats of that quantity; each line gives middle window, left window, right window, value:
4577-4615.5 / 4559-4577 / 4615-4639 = 1.4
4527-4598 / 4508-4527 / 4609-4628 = 1.6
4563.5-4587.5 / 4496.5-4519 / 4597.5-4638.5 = 0.4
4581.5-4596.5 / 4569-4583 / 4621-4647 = 0.5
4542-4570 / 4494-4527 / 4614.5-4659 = 0.1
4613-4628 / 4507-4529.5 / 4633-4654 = 0.1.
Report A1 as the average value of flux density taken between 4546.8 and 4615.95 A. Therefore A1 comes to 22.5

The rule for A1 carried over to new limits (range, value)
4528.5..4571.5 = 22.3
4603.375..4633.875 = 23.4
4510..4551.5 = 21.8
